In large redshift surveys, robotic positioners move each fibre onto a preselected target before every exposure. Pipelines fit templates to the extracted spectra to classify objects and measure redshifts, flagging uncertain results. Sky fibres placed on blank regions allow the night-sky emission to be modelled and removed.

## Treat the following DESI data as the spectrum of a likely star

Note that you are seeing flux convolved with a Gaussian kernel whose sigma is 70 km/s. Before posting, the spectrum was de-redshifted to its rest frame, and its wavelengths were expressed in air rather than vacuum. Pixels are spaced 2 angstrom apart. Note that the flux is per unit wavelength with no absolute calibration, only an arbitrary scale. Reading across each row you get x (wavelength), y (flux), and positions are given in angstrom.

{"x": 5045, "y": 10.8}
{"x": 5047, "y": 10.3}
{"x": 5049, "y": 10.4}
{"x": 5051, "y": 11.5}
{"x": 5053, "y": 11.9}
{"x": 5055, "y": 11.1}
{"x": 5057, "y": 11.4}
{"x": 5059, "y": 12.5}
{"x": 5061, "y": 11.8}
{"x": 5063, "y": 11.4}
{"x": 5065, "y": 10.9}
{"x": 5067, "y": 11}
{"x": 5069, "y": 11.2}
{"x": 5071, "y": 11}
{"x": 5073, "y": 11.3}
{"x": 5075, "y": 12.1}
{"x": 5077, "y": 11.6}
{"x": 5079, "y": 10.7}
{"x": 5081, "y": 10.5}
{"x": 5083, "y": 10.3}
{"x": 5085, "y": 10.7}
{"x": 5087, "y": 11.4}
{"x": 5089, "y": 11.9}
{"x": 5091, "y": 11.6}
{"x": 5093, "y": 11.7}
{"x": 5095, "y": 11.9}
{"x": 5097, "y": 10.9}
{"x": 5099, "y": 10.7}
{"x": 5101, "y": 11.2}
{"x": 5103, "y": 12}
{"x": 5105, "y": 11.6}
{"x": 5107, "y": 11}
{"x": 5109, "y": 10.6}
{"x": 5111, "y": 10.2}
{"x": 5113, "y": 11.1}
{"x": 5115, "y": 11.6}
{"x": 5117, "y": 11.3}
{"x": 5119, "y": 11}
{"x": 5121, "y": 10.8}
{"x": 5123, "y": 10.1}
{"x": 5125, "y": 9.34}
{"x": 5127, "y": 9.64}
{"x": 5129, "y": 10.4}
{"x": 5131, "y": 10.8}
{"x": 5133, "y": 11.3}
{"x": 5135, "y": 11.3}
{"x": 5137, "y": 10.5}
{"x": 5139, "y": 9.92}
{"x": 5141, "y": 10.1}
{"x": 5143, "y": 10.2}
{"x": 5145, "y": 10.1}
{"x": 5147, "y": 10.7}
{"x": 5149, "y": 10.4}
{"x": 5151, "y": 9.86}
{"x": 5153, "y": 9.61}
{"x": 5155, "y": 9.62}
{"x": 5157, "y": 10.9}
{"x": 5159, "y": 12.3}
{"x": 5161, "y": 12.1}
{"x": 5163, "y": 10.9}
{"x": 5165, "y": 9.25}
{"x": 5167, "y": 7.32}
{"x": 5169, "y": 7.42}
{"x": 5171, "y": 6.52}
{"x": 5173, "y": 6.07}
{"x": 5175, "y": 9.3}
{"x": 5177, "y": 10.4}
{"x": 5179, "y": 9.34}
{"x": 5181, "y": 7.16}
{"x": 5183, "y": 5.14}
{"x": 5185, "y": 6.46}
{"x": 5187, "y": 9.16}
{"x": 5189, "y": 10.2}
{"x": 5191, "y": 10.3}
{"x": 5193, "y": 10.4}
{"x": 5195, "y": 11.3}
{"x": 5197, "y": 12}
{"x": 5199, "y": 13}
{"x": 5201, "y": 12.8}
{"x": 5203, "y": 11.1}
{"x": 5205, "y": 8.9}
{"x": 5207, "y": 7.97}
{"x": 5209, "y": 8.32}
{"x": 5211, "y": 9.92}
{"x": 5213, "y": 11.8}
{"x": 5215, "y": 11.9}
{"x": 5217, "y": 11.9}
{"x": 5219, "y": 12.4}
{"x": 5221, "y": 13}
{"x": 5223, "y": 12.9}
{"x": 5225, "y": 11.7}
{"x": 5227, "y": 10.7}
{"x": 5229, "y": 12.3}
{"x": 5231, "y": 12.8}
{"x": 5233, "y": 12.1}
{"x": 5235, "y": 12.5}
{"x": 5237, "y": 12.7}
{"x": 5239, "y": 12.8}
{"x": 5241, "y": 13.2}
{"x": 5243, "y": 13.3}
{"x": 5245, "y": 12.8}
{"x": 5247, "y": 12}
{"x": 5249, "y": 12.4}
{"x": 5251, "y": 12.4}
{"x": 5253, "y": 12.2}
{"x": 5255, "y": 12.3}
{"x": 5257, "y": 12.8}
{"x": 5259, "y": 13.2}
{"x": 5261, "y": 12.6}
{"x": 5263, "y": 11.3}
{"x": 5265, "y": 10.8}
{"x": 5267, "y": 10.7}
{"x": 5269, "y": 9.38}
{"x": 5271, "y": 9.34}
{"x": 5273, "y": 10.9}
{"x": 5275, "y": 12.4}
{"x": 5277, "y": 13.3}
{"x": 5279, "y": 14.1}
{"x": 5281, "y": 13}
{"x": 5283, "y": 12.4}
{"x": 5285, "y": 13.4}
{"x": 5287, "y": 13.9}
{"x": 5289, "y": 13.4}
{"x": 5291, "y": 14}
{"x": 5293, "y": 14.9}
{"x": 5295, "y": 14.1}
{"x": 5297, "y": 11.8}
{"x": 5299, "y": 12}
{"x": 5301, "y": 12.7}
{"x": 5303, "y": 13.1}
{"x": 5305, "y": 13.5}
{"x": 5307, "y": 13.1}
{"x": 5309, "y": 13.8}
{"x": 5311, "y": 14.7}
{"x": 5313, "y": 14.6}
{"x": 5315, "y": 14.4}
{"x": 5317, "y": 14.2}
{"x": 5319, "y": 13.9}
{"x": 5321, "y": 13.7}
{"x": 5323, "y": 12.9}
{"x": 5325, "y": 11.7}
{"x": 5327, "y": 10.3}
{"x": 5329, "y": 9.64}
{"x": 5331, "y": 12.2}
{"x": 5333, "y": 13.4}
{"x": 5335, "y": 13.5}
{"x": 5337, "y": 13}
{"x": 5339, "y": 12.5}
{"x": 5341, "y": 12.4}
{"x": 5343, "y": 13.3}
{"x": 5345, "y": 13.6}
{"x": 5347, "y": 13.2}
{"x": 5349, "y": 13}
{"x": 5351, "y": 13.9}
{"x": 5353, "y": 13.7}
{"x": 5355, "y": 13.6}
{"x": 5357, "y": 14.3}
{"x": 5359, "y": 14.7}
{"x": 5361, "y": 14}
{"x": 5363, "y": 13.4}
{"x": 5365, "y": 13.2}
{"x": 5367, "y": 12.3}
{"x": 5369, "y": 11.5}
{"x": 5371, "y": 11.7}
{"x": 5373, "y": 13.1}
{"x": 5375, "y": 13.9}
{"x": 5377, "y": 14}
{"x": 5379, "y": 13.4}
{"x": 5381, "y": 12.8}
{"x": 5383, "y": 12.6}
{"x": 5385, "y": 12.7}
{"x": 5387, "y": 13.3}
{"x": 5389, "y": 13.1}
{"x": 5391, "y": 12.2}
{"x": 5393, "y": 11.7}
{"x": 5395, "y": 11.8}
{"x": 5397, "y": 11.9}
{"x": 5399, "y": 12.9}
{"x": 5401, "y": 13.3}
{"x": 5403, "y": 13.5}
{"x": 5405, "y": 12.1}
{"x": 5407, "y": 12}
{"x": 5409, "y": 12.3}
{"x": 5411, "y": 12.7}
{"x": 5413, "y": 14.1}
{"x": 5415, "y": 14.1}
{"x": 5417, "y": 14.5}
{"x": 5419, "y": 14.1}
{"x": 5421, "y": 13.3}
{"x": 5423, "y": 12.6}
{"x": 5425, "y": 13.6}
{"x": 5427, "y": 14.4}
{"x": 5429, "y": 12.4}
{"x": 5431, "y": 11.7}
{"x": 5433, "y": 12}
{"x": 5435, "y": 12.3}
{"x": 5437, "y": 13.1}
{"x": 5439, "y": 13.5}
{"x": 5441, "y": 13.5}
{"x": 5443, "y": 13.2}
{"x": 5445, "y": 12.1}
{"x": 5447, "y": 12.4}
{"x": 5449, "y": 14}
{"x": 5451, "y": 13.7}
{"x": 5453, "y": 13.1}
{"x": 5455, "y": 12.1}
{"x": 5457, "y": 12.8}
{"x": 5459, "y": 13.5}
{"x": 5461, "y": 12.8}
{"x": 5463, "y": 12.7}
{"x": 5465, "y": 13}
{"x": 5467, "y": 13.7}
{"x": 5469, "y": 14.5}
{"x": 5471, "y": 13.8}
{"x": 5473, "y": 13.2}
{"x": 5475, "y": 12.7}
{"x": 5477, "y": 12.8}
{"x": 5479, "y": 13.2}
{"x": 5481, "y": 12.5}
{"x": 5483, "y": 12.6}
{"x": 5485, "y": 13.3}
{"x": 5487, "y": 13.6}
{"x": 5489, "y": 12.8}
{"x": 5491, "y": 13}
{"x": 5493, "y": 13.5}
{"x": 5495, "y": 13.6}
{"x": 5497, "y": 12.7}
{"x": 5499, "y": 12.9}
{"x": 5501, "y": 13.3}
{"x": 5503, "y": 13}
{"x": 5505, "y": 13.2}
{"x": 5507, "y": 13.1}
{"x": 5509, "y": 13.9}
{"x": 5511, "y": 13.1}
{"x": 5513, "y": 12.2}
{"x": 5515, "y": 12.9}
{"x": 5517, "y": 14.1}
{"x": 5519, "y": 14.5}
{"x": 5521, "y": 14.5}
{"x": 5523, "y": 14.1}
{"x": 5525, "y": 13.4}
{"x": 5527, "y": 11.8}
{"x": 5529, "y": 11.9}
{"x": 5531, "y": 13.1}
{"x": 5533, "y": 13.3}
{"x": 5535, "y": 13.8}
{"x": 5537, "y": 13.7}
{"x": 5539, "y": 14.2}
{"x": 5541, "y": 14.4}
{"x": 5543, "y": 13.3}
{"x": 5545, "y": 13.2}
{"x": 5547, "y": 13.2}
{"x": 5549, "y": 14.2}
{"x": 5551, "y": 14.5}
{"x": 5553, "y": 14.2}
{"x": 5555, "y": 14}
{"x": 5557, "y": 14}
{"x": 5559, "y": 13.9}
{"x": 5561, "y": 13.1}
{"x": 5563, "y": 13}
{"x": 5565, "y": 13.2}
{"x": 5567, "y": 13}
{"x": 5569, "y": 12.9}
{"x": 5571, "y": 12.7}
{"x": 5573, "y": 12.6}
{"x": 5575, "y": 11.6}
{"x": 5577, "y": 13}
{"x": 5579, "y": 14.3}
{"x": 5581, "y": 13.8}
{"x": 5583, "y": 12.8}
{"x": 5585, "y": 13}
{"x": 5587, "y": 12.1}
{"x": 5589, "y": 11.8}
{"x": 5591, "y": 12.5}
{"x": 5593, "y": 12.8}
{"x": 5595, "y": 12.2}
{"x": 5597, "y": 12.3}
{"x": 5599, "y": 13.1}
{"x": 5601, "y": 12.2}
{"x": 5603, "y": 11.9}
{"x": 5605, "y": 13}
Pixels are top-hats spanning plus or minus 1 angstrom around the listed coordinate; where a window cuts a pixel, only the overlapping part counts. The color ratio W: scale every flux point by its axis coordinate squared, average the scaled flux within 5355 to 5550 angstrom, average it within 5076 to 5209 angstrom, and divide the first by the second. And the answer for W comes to 1.44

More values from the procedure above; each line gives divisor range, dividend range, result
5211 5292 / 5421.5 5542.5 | 1.17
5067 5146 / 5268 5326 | 1.29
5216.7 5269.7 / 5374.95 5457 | 1.13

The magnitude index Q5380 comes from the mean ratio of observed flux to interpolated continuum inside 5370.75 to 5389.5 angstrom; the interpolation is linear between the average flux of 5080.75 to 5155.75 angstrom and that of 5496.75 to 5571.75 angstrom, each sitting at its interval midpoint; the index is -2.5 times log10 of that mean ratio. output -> -0.06 mag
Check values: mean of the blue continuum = 10.7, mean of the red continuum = 13.4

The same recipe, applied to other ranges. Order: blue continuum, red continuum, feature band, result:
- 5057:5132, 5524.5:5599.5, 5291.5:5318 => -0.14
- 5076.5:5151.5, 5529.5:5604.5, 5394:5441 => -0.05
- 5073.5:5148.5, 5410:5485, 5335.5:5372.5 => -0.06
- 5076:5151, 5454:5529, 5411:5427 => -0.08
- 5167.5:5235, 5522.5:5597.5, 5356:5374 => -0.14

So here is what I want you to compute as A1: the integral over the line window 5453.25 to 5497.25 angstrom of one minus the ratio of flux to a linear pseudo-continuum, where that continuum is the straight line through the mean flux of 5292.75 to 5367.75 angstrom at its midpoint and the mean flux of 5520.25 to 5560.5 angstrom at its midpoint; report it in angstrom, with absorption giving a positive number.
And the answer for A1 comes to 1.23 angstrom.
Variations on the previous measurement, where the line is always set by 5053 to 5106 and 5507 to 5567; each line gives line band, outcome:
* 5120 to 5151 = 3.3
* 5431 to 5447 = 0.4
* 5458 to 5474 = -0.3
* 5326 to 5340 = 0.5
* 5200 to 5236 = 1.8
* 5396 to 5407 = 0.2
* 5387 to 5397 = 0.4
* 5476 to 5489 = 0.3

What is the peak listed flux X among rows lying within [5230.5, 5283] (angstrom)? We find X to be 14.1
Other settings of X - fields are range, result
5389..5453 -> 14.5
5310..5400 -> 14.7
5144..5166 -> 12.3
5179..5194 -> 10.4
